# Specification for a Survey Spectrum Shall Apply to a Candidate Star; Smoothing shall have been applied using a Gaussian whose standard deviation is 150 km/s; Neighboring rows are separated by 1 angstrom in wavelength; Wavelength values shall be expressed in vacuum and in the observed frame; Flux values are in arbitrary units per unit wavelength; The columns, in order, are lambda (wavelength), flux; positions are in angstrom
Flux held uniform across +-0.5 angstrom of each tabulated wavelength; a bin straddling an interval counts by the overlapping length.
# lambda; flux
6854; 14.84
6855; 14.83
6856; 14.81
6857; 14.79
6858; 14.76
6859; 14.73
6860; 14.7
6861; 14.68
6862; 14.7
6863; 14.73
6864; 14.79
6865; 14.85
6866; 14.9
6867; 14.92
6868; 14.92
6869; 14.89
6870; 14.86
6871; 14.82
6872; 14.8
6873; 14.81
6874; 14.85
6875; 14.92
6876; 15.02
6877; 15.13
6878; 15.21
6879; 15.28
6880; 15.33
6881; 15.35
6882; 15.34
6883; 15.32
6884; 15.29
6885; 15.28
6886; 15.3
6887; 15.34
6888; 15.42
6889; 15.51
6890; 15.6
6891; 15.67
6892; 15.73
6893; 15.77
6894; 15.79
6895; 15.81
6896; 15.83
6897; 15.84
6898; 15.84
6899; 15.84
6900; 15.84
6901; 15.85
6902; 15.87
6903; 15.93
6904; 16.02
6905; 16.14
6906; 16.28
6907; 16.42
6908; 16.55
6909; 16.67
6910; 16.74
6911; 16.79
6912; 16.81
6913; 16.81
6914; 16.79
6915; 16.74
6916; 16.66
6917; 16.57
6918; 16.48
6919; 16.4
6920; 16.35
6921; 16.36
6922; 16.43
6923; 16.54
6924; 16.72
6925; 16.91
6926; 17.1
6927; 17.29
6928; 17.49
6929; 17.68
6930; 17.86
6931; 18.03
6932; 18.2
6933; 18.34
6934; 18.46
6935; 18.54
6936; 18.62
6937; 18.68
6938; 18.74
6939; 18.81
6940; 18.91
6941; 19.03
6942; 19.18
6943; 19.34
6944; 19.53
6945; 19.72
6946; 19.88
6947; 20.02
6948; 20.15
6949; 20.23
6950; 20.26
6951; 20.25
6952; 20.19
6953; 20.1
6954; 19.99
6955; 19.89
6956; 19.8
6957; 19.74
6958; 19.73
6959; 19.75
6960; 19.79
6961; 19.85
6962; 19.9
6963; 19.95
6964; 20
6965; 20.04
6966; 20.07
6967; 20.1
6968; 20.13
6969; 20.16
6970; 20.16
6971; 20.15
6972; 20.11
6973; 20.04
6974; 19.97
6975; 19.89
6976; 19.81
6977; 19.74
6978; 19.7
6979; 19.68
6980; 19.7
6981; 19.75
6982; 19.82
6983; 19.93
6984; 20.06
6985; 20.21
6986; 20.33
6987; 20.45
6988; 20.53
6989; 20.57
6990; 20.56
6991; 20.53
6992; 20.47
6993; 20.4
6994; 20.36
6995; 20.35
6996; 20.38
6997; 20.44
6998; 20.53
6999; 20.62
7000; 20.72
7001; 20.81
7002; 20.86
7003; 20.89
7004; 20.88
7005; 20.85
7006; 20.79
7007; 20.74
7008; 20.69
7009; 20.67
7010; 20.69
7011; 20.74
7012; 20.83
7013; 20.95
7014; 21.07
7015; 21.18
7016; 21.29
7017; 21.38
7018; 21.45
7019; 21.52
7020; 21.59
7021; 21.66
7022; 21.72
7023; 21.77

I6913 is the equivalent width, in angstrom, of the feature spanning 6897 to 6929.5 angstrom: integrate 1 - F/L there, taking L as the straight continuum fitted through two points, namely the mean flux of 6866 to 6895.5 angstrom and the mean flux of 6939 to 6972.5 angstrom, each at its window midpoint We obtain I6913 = 1.4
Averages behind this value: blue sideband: 15.2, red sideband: 19.9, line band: 16.5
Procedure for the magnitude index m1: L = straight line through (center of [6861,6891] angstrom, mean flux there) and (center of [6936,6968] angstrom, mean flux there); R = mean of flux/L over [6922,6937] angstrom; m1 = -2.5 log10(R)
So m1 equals 0.04 mag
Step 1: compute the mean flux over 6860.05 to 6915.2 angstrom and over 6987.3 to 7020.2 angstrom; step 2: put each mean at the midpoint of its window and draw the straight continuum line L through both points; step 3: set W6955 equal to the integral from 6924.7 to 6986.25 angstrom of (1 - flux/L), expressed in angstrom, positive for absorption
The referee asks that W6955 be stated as -2.8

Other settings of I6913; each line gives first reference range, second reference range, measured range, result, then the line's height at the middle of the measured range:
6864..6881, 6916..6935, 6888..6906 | 0.2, 16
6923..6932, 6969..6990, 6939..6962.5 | -1.5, 18.6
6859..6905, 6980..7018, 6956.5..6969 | -0.6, 19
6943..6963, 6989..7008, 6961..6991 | 0.3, 20.3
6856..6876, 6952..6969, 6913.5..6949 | 0.7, 18.4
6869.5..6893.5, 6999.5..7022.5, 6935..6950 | -1.1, 18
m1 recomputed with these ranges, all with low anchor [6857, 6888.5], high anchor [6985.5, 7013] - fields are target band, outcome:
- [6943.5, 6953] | -0.09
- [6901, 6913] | 0.01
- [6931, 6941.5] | -0.05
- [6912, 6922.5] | 0.03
